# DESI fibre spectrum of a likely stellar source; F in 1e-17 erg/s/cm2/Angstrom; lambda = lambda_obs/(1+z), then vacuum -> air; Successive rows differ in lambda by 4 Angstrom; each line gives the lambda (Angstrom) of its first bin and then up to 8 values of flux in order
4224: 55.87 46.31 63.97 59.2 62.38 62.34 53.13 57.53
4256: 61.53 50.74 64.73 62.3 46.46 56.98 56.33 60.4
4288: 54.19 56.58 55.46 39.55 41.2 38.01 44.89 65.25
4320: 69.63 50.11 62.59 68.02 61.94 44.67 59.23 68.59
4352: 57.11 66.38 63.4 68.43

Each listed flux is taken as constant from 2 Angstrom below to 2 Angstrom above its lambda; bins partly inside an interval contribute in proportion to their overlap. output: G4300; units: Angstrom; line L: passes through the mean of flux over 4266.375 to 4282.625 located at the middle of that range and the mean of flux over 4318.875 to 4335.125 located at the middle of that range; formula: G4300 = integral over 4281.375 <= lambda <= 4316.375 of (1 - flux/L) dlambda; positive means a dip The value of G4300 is 5.1 Angstrom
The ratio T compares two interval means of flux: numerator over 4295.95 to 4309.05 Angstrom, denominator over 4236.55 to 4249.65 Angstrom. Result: 0.7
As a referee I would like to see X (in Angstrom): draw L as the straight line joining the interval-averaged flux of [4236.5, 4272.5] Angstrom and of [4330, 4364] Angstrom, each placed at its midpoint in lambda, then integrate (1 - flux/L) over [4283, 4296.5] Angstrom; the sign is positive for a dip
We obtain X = 0.7 Angstrom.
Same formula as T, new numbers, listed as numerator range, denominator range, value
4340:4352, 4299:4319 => 1.26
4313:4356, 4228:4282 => 1.05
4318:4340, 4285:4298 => 1.09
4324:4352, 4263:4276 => 1.05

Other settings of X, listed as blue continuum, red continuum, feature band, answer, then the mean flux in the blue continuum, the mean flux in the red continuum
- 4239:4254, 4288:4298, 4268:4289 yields 0.35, 58.6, 55.7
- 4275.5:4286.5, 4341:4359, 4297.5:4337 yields 4.03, 57.9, 61.9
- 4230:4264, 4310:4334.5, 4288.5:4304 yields 2.62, 59.2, 60.1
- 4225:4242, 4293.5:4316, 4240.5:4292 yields -4.94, 57.8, 46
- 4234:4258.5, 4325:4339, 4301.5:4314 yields 4.04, 59.2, 61.8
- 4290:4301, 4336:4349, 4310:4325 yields -1.02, 51.5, 57.3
